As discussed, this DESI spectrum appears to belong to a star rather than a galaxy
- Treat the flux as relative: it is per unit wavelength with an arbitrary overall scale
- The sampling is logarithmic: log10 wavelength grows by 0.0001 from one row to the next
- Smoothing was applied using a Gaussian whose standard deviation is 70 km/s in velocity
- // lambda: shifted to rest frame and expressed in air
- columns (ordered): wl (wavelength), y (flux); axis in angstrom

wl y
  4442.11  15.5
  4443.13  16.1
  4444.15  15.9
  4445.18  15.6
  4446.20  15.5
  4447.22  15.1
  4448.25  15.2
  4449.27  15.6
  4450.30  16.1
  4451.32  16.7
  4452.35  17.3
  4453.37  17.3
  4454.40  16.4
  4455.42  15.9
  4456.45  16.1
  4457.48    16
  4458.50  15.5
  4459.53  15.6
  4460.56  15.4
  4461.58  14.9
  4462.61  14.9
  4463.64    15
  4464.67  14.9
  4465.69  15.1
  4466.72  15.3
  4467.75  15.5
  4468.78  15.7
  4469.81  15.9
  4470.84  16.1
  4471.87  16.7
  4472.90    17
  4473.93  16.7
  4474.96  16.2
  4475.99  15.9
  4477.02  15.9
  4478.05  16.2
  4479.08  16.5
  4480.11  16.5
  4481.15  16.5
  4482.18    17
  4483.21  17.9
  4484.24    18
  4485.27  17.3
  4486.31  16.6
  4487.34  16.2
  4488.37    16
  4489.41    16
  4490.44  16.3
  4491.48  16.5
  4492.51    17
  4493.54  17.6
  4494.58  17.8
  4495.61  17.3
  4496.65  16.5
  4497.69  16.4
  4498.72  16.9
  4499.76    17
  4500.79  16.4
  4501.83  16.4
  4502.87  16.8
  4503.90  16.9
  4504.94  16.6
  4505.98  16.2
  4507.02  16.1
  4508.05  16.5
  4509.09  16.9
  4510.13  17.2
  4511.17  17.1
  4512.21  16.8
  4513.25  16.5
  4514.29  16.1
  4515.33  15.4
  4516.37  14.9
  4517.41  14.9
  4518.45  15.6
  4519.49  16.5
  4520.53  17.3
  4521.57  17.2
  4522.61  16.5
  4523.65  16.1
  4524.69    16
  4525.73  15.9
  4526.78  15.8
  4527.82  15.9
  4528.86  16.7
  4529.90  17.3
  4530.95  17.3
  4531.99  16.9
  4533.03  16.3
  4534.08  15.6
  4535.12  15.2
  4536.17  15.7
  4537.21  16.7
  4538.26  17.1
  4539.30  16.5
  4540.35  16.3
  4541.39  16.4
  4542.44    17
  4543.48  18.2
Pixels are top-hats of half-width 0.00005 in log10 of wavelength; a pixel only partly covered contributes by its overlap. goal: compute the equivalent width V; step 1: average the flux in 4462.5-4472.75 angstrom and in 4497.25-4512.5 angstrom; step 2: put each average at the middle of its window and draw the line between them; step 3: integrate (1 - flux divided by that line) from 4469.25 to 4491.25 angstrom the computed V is -0.8 angstrom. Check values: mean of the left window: 15.6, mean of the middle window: 16.5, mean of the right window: 16.7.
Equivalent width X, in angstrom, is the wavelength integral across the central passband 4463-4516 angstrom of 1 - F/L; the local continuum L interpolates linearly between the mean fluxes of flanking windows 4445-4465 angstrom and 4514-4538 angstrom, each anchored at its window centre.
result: -1.65 angstrom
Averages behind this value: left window 15.8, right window 16.2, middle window 16.5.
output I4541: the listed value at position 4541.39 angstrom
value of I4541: 16.4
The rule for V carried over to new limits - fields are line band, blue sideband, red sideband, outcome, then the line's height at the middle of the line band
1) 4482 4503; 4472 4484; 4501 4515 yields -0.31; 16.6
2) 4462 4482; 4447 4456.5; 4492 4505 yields 0.69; 16.5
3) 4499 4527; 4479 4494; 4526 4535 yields 0.33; 16.6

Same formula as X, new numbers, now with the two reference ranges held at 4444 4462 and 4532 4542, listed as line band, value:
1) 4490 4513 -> -1.0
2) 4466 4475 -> -0.1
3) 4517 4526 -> 0.0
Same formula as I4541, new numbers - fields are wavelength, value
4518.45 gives 15.6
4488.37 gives 16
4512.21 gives 16.8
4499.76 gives 17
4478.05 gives 16.2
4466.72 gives 15.3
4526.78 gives 15.8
